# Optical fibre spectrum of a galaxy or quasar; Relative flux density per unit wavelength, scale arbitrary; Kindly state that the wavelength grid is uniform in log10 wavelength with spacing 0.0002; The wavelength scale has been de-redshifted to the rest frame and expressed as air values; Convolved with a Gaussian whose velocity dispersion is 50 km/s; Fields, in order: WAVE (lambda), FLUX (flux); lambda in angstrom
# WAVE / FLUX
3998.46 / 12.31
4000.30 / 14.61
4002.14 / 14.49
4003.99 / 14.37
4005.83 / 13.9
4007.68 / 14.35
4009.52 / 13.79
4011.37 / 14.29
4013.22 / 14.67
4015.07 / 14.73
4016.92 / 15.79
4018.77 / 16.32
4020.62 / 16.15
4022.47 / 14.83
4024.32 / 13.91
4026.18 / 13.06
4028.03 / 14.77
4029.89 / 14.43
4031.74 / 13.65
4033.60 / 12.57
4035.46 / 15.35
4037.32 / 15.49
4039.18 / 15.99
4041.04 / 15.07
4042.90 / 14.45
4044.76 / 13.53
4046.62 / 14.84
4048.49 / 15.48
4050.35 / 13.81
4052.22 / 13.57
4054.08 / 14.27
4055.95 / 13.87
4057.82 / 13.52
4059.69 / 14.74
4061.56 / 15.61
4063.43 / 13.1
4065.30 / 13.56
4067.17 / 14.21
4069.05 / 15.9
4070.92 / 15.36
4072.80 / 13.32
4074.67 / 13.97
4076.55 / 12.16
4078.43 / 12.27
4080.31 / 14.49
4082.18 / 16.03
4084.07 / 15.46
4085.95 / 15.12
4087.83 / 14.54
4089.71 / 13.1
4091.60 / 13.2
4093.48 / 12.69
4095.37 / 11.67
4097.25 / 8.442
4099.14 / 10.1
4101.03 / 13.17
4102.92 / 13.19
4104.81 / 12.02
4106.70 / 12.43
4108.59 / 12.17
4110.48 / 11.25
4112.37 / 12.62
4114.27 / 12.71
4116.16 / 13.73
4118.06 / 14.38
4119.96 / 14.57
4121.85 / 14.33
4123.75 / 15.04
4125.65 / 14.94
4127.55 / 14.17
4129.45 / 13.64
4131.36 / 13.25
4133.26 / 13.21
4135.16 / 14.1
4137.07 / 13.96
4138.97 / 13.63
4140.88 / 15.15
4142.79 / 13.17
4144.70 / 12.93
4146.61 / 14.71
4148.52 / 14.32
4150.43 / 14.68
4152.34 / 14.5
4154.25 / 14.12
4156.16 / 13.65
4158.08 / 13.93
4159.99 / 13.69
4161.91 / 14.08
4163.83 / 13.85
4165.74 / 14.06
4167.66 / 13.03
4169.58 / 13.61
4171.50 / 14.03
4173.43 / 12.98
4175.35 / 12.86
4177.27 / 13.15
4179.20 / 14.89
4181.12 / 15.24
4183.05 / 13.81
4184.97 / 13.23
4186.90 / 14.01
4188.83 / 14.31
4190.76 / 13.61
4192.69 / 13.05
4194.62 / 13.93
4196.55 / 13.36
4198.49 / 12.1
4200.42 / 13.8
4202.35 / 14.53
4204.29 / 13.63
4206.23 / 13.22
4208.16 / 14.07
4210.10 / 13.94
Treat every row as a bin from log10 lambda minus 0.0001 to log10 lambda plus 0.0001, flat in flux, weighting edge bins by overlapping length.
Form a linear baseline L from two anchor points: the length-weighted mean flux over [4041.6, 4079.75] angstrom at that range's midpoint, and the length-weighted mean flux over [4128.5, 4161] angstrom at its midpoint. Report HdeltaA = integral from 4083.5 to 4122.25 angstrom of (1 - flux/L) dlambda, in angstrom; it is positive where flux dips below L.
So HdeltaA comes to 3.2 angstrom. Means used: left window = 14.1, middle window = 12.9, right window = 13.9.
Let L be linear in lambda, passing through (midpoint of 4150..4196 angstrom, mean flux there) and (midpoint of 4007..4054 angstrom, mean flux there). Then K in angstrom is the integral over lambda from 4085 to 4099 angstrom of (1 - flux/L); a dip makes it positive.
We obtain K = 1.70 angstrom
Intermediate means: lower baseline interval 14.6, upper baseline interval 13.8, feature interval 12.5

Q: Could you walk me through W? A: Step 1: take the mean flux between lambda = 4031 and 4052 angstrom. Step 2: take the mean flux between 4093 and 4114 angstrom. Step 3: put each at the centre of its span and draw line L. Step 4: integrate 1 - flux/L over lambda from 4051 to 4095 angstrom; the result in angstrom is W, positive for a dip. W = -3.1 angstrom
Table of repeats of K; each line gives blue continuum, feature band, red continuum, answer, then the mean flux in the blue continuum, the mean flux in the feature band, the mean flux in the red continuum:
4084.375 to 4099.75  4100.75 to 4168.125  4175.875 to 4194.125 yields -2.7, 12.5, 13.7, 13.9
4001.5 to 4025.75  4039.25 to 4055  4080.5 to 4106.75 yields -0.5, 14.7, 14.5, 13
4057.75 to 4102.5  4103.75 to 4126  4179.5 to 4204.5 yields 0.5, 13.6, 13.3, 13.8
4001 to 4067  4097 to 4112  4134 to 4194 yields 2.5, 14.5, 11.8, 13.9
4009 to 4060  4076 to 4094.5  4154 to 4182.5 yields 0.4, 14.5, 13.9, 13.8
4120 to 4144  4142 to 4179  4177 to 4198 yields 0.5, 14.1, 13.8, 13.9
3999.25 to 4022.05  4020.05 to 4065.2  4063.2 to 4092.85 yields 0.2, 14.8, 14.4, 14.1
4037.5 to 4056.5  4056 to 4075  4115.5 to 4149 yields 0.2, 14.5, 14.3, 14.1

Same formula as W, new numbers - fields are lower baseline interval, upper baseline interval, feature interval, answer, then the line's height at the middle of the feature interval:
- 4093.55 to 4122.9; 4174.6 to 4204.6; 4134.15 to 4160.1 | -1.94 angstrom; 13.1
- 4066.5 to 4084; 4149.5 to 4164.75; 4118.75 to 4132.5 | -0.13 angstrom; 14.1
